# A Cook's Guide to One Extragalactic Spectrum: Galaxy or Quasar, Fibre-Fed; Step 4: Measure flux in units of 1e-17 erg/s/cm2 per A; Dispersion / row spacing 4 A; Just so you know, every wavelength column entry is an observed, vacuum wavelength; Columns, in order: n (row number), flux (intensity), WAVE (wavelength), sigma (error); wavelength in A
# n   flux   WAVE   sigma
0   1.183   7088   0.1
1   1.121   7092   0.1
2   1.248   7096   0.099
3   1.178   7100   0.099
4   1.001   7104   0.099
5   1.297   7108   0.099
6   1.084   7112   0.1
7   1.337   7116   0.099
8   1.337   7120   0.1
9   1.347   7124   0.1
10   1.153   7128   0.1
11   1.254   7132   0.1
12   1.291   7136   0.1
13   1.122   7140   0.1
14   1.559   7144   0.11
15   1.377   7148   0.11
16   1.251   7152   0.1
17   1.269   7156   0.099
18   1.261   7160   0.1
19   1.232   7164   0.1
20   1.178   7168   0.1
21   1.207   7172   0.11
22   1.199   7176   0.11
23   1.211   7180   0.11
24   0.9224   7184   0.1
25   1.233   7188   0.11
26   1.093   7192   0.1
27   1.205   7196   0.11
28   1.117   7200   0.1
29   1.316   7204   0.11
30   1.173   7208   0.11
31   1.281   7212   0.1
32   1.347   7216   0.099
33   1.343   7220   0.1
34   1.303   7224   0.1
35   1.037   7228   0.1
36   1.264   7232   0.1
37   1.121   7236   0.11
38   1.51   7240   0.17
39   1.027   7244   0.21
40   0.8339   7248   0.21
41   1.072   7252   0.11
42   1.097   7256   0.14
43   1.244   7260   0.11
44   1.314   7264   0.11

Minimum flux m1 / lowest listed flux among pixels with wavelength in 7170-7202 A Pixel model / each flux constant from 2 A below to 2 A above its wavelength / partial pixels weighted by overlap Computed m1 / 0.9224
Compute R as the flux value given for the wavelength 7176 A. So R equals 1.199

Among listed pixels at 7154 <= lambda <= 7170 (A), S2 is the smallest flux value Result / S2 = 1.178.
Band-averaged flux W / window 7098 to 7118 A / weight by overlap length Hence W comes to 1.18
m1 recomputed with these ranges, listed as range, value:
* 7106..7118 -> 1.084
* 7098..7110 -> 1.001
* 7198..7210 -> 1.117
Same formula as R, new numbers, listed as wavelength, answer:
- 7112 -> 1.084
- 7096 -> 1.248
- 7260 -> 1.244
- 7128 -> 1.153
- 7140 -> 1.122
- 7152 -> 1.251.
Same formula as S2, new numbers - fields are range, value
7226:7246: 1.027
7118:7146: 1.122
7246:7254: 0.8339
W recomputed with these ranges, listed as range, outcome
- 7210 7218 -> 1.31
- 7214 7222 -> 1.34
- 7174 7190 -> 1.14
